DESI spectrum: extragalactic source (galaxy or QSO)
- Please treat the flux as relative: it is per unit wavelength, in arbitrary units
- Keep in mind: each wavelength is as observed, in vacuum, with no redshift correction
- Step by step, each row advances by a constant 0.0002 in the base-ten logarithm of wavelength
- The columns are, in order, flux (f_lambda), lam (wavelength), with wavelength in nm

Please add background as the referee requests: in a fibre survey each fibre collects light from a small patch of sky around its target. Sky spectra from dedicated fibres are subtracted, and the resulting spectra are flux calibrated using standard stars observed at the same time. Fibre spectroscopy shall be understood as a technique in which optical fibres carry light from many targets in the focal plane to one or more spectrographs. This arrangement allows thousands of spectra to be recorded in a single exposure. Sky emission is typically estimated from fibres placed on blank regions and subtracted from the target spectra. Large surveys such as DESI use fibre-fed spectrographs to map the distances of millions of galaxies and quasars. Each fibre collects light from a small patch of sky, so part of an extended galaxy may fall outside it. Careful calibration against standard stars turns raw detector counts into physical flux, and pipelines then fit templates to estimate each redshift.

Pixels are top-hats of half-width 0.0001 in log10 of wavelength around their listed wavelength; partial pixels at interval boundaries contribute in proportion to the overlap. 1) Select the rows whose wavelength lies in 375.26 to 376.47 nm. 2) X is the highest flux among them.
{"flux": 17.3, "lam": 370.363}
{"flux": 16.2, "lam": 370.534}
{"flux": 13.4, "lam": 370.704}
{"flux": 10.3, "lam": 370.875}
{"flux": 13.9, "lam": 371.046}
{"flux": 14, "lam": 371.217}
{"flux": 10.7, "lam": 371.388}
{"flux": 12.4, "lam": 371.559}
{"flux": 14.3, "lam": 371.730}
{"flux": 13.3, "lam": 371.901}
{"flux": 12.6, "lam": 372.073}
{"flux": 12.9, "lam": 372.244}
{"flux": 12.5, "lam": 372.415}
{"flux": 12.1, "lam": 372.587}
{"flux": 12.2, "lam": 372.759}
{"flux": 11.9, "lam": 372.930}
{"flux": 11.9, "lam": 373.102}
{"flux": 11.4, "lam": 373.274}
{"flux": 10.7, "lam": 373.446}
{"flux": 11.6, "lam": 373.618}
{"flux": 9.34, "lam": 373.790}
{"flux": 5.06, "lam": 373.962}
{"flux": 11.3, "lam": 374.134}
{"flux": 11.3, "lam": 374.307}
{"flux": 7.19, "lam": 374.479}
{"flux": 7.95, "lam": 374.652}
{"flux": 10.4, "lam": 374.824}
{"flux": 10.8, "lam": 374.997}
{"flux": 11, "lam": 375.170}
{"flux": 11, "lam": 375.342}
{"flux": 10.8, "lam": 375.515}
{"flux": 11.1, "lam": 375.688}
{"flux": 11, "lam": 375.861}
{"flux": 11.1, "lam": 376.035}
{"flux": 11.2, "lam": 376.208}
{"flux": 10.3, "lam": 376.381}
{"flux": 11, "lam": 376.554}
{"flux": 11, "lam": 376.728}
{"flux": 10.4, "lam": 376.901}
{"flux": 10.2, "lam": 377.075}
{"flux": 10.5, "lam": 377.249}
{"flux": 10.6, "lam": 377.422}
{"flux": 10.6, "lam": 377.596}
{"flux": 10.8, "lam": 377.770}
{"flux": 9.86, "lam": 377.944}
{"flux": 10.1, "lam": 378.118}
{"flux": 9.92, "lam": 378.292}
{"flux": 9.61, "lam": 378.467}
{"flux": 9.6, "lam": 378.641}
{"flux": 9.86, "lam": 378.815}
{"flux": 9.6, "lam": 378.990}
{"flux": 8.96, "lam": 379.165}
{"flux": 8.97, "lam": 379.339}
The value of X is 11.2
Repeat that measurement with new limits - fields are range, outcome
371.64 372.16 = 14.3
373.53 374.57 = 11.6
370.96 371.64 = 14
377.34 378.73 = 10.8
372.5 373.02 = 12.2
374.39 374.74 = 7.95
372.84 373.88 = 11.9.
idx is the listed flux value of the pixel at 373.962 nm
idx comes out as 5.06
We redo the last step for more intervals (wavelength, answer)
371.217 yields 14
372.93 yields 11.9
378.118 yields 10.1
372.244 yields 12.9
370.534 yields 16.2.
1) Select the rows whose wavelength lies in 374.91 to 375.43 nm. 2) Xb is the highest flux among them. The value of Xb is 11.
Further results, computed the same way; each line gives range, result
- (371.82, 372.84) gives 13.3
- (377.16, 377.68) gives 10.6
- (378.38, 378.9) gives 9.86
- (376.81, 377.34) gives 10.5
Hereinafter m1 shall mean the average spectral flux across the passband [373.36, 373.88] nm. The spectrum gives 10.5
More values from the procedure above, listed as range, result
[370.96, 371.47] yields 12.9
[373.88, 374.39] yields 9.23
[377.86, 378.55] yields 9.87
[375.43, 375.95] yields 10.9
